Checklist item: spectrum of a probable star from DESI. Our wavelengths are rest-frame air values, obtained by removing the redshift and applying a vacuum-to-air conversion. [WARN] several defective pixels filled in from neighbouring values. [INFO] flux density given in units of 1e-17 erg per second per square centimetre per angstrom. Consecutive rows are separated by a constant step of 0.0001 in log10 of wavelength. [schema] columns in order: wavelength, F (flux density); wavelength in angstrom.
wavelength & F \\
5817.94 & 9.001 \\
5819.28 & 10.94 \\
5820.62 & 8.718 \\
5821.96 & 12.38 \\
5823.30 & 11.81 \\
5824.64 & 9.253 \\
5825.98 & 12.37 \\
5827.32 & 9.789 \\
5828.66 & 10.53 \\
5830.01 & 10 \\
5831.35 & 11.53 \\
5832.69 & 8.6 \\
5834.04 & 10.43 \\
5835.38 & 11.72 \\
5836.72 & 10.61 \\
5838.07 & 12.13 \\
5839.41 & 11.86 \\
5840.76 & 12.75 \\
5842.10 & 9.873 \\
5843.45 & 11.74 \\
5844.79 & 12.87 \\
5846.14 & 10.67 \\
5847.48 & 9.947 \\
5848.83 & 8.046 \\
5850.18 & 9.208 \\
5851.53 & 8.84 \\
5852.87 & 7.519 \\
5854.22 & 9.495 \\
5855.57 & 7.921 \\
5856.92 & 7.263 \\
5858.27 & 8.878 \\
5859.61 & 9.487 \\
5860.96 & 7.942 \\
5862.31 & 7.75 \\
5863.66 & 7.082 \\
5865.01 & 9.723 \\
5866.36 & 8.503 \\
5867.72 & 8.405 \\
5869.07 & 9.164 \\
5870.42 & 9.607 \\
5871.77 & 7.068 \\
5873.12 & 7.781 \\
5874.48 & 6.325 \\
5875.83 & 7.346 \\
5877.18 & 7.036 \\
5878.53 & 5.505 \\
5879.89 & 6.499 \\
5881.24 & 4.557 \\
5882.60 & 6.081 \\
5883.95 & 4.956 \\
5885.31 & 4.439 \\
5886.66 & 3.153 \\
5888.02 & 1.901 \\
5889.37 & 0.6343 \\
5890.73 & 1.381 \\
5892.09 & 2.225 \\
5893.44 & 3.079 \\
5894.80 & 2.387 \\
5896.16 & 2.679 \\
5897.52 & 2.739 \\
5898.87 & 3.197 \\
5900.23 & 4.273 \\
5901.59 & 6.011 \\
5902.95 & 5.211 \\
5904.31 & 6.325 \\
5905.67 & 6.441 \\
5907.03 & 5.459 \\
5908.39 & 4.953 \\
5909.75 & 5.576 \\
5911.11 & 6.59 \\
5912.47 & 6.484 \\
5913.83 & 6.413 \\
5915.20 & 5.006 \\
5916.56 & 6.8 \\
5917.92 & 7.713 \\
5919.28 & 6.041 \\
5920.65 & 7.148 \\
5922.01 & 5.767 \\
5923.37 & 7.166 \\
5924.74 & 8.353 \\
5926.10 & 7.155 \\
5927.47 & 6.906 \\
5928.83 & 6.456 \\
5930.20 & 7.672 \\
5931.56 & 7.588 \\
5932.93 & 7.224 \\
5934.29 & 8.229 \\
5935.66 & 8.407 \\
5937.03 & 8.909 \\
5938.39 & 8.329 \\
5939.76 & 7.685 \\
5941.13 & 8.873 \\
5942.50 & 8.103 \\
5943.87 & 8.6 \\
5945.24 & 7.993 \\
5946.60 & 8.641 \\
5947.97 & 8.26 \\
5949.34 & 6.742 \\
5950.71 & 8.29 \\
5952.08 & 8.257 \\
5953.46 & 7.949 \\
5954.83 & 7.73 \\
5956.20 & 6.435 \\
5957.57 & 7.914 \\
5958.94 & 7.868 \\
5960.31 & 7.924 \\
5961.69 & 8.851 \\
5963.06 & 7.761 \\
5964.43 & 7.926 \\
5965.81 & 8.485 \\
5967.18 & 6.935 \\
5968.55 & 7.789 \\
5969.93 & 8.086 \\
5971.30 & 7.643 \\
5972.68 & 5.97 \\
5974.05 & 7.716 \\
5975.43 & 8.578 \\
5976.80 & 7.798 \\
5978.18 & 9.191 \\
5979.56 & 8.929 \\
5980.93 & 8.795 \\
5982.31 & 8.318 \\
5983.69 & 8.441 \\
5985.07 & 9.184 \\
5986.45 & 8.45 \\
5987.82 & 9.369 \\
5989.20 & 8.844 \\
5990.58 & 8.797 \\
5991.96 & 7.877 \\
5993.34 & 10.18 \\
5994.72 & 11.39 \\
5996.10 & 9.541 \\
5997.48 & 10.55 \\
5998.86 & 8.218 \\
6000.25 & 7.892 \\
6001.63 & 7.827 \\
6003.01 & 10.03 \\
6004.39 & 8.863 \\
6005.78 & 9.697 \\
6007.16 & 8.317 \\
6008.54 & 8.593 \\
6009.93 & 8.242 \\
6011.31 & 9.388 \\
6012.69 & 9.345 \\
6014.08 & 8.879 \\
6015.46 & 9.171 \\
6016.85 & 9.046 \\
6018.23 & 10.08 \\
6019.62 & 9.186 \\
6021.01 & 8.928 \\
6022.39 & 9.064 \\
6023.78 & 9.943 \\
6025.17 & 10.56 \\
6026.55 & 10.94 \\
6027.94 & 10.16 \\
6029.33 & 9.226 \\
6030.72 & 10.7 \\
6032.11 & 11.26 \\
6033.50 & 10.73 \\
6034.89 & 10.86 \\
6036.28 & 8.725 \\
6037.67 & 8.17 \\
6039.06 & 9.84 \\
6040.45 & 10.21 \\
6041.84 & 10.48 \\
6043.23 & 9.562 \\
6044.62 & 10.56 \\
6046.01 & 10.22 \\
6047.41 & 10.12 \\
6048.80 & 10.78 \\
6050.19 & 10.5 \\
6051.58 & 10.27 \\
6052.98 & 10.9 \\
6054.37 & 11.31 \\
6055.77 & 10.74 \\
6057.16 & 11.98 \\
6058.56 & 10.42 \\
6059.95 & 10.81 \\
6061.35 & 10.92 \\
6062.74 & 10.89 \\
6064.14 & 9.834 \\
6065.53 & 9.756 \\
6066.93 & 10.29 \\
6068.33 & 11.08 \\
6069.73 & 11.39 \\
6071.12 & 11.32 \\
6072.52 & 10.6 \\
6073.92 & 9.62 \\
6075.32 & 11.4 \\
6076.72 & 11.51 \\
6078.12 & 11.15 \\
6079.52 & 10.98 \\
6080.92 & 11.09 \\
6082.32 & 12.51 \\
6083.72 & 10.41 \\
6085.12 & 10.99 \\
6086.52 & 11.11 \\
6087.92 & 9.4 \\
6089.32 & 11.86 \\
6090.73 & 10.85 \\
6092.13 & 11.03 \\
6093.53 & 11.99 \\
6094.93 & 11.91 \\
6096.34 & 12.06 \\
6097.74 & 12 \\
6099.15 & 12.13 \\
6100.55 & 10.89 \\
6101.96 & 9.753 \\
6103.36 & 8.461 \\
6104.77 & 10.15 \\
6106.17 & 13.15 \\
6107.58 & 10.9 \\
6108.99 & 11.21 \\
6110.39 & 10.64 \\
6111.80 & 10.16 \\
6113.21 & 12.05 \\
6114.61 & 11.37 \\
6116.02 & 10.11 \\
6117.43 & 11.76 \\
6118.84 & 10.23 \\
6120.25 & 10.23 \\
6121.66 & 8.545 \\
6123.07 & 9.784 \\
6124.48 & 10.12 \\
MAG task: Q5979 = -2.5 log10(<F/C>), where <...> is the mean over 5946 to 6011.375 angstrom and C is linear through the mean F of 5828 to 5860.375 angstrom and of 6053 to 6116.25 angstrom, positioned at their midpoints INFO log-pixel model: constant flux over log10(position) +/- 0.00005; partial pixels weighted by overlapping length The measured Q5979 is 0.25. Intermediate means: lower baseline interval 10.1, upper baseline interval 11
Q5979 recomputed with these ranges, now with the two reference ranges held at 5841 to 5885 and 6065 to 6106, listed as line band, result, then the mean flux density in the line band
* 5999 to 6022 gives 0.13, 8.95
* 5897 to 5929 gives 0.42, 6.02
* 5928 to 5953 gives 0.15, 8.01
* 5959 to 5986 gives 0.18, 8.12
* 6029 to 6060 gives 0.01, 10.4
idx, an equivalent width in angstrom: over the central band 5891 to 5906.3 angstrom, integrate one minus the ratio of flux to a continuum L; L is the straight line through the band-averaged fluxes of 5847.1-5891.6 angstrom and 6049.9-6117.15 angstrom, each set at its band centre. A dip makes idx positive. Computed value 7.2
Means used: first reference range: 6.91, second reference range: 11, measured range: 3.97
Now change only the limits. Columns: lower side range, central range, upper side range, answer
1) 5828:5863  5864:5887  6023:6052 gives 7.07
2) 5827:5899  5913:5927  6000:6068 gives 2.72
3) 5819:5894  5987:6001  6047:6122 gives 0.87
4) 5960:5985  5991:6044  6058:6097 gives -1.11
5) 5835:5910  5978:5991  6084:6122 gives 0.15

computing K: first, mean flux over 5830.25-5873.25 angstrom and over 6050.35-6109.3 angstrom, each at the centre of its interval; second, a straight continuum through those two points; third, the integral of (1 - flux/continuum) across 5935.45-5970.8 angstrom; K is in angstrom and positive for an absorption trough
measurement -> 7.48 angstrom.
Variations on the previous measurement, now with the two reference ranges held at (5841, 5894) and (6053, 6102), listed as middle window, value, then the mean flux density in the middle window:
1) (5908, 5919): 2.52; 6.22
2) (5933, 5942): 0.19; 8.32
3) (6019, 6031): 0.31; 9.83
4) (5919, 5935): 2.19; 7.17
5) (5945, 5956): 1.03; 7.92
